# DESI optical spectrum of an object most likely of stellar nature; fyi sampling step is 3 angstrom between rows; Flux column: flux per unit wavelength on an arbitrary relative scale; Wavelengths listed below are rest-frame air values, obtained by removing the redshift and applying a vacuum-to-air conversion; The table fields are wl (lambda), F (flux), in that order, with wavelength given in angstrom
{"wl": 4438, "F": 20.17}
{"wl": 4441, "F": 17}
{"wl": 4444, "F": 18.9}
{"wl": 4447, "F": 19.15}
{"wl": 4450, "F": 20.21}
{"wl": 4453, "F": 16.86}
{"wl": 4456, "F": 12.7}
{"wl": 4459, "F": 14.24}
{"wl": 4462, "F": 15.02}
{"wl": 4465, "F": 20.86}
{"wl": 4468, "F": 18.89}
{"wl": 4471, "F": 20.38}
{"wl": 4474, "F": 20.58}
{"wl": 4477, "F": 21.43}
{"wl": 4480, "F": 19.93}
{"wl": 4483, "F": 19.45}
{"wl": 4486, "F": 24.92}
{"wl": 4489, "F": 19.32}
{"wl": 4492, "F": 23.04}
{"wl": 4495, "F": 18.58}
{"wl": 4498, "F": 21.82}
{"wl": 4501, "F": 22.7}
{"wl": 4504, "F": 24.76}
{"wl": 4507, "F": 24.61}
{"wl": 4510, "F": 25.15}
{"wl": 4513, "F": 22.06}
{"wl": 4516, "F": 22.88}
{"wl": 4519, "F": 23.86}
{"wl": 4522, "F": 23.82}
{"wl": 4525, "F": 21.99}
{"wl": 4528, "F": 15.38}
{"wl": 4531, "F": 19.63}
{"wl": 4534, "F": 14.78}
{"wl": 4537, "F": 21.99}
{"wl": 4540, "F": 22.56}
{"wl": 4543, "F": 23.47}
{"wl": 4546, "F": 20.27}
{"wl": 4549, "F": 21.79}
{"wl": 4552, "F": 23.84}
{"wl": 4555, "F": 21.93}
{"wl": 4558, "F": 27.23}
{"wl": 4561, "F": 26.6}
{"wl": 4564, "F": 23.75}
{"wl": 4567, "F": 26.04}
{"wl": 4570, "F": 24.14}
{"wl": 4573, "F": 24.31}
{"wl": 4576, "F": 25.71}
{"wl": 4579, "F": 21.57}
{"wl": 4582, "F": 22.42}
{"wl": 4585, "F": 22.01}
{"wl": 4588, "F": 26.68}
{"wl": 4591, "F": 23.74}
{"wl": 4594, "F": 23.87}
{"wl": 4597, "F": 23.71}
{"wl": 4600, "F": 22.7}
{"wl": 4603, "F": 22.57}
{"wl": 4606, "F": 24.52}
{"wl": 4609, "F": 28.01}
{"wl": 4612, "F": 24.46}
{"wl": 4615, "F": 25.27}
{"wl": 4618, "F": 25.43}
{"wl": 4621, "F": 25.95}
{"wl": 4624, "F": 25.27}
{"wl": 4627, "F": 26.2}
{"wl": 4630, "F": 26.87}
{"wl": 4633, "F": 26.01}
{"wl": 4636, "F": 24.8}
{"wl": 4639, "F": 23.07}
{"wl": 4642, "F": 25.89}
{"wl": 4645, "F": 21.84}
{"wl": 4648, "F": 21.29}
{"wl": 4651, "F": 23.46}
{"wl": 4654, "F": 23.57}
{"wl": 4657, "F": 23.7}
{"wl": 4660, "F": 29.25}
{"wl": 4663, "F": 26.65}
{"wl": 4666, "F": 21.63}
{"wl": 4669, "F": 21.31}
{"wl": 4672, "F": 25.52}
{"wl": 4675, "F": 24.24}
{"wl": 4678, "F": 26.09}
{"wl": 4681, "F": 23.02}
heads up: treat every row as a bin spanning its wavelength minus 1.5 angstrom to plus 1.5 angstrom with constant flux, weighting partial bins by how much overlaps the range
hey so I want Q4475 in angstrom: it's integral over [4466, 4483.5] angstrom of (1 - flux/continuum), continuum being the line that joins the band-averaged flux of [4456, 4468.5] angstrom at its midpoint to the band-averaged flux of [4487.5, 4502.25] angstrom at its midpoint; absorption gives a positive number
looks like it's -1.81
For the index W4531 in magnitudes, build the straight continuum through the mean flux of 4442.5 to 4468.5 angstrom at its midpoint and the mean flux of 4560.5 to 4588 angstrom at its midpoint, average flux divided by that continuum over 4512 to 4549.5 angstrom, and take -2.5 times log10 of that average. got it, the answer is 0.03 mag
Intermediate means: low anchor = 17.4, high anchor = 24.1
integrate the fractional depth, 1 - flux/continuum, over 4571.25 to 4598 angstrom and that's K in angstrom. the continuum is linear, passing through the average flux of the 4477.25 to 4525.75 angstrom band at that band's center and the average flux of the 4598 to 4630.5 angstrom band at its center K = 0.7 angstrom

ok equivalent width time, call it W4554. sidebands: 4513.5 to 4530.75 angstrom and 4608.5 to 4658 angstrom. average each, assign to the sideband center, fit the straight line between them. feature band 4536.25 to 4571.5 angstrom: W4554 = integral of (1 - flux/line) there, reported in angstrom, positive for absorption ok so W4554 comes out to -2.0 angstrom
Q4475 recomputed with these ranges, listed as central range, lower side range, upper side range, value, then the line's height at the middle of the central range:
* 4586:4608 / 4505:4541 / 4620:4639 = 0.34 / 24.4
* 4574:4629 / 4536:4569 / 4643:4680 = -1.50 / 23.8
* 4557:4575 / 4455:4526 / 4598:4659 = -1.84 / 23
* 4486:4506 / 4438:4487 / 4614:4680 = -2.19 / 19.8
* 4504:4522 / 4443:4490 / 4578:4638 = -2.62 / 20.8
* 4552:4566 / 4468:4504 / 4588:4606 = -1.21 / 22.8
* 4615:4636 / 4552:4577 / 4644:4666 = -1.25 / 24.4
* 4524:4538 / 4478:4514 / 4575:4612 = 2.64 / 22.8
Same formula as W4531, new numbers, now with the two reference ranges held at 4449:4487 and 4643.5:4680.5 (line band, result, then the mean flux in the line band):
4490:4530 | -0.123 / 22.3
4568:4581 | -0.110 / 24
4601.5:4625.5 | -0.112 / 25.2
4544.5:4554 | -0.050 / 22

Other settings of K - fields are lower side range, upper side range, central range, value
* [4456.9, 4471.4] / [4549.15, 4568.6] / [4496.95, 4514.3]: -2.5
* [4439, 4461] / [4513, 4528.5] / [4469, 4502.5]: -2.6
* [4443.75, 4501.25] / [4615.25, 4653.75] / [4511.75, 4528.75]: -0.8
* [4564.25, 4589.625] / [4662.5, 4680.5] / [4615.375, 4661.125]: -1.4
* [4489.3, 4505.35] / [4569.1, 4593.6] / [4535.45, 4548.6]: 0.5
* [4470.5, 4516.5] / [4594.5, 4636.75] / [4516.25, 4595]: 2.6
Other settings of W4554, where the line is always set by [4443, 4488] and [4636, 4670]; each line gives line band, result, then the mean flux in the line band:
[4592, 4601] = -0.4 angstrom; 23.5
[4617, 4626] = -1.0 angstrom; 25.6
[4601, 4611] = -1.0 angstrom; 24.9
